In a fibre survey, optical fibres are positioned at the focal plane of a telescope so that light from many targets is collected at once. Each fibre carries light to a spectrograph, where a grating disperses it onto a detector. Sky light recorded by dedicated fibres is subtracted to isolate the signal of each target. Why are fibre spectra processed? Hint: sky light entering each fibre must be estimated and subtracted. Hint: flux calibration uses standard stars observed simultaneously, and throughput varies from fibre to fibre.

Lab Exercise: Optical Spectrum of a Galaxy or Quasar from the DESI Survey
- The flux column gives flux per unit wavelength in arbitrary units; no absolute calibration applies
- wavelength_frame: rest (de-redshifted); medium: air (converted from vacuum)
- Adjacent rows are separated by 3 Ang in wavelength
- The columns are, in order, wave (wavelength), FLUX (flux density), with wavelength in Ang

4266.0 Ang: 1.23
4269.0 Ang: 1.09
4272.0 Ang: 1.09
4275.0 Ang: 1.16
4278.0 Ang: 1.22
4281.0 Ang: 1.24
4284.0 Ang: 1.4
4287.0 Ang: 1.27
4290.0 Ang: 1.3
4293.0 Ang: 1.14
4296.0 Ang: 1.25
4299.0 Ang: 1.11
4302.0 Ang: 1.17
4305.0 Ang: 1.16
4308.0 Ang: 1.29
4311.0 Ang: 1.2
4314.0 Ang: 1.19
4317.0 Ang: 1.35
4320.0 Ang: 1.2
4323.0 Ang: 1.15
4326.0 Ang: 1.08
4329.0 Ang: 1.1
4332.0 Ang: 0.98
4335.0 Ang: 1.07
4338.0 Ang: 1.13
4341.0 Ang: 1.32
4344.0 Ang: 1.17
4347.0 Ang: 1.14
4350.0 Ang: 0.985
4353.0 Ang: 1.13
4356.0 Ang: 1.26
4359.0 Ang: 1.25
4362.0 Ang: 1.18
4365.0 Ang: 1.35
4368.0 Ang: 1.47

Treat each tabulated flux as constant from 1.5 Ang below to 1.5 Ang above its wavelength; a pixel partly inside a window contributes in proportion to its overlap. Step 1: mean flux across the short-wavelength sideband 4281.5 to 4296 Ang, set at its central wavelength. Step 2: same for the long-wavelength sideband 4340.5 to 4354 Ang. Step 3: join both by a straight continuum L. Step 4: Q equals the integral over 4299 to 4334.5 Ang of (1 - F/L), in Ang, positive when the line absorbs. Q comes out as 1.3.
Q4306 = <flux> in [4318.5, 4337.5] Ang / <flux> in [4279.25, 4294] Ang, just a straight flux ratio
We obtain 0.86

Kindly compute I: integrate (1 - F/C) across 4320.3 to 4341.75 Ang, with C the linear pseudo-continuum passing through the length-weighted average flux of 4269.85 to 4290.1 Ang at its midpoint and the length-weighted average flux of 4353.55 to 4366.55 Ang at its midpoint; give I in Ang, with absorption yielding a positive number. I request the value 2.2 Ang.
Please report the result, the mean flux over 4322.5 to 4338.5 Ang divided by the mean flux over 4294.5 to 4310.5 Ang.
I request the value 0.90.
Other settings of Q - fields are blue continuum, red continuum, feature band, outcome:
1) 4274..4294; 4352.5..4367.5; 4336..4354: 1.6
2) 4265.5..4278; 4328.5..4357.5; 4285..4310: -1.7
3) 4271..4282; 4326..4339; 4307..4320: -1.7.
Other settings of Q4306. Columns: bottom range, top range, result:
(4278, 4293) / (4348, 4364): 0.91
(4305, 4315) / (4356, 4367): 1.04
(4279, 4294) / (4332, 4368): 0.93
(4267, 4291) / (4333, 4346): 0.95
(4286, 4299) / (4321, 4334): 0.88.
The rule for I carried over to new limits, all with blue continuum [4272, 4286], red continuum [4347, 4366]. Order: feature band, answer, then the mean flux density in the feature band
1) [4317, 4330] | 0.52 Ang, 1.16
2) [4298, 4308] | 0.42 Ang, 1.17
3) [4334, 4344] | 0.15 Ang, 1.18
